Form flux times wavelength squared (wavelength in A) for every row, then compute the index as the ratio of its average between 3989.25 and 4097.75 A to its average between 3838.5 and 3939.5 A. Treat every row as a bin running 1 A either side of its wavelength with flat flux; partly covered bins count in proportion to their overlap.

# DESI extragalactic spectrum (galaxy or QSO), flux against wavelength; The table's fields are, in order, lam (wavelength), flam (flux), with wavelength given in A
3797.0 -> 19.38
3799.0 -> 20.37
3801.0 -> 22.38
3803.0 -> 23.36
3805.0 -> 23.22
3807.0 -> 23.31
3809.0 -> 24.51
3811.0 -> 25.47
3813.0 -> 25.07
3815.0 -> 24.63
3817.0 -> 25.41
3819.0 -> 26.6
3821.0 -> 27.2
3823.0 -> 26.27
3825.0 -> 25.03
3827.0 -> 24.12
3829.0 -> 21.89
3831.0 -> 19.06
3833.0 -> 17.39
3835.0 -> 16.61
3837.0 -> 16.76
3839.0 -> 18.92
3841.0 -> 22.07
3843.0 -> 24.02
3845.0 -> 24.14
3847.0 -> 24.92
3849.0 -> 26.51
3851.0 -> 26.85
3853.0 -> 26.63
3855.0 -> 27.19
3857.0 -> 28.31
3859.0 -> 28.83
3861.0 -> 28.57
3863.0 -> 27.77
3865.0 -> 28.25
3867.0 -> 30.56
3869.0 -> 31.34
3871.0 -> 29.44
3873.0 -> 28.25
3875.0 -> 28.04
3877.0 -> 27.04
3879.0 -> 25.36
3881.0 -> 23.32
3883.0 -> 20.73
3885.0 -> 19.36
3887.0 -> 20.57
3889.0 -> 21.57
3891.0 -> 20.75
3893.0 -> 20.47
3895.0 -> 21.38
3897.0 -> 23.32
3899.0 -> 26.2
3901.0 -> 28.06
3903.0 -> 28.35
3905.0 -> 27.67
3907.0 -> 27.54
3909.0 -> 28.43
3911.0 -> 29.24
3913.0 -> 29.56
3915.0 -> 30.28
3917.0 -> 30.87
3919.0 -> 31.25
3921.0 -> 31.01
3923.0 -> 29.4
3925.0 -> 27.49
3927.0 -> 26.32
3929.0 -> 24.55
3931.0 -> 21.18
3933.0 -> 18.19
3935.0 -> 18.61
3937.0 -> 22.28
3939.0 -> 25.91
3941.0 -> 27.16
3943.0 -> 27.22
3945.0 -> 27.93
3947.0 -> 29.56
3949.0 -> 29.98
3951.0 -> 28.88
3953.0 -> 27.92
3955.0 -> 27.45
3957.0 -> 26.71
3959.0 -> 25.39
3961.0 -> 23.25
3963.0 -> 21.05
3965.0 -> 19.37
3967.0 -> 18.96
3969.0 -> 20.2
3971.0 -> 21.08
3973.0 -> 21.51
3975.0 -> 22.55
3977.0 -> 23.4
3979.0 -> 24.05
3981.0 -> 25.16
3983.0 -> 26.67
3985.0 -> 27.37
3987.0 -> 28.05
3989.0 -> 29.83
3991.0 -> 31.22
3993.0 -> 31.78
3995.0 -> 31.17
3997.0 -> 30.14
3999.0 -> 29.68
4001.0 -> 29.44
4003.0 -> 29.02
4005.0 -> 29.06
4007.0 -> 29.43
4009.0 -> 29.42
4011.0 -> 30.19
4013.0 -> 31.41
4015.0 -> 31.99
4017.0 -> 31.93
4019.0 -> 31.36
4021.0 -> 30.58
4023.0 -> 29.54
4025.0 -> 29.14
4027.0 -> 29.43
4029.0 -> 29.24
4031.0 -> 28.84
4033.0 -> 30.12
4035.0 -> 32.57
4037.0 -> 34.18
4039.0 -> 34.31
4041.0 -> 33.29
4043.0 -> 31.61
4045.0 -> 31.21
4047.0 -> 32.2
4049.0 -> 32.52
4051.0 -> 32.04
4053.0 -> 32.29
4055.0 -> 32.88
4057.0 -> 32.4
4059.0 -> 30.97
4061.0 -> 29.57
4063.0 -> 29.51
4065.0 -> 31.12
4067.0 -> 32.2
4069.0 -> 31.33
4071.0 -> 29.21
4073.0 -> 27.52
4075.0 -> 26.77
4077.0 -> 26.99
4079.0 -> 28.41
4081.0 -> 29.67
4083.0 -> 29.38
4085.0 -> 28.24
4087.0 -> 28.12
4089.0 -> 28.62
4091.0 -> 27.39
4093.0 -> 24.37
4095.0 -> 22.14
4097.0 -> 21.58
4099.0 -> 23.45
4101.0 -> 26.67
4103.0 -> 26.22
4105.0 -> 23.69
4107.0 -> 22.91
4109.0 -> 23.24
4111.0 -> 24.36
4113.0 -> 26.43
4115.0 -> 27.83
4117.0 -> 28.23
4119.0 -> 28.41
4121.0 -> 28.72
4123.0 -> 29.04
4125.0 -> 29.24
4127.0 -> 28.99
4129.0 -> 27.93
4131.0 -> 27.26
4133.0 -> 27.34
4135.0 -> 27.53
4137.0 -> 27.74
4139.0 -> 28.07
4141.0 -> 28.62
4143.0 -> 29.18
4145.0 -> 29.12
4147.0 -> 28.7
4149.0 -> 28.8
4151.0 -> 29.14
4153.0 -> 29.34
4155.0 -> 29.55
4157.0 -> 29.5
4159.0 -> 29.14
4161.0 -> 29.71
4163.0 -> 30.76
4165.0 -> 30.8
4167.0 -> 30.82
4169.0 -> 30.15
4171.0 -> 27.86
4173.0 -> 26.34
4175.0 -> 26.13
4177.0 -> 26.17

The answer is 1.3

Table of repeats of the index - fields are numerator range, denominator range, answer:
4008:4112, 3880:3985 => 1.24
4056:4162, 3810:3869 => 1.29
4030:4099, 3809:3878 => 1.31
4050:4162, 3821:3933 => 1.24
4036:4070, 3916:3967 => 1.31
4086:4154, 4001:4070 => 0.91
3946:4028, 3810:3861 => 1.23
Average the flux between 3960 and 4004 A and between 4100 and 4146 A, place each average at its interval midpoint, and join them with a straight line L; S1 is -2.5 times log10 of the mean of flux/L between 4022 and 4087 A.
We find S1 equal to -0.16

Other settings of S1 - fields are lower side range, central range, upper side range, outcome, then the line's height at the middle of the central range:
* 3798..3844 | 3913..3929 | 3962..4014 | -0.167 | 25.1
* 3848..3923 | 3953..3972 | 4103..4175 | 0.186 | 27.2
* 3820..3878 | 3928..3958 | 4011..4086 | 0.092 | 27.8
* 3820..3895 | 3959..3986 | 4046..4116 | 0.156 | 26.3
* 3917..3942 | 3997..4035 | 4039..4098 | -0.077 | 28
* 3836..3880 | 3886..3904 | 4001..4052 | 0.170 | 27.4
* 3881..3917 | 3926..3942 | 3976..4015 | 0.149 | 26.4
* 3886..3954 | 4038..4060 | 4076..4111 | -0.238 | 26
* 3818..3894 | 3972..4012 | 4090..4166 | -0.081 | 25.9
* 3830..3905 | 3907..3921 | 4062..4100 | -0.182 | 25.2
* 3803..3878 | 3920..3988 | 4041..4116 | 0.074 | 26.6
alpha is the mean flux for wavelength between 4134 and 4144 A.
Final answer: 28.2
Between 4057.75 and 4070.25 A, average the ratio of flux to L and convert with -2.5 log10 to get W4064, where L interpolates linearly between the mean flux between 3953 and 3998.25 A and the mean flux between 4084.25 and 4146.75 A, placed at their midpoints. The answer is -0.17 mag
